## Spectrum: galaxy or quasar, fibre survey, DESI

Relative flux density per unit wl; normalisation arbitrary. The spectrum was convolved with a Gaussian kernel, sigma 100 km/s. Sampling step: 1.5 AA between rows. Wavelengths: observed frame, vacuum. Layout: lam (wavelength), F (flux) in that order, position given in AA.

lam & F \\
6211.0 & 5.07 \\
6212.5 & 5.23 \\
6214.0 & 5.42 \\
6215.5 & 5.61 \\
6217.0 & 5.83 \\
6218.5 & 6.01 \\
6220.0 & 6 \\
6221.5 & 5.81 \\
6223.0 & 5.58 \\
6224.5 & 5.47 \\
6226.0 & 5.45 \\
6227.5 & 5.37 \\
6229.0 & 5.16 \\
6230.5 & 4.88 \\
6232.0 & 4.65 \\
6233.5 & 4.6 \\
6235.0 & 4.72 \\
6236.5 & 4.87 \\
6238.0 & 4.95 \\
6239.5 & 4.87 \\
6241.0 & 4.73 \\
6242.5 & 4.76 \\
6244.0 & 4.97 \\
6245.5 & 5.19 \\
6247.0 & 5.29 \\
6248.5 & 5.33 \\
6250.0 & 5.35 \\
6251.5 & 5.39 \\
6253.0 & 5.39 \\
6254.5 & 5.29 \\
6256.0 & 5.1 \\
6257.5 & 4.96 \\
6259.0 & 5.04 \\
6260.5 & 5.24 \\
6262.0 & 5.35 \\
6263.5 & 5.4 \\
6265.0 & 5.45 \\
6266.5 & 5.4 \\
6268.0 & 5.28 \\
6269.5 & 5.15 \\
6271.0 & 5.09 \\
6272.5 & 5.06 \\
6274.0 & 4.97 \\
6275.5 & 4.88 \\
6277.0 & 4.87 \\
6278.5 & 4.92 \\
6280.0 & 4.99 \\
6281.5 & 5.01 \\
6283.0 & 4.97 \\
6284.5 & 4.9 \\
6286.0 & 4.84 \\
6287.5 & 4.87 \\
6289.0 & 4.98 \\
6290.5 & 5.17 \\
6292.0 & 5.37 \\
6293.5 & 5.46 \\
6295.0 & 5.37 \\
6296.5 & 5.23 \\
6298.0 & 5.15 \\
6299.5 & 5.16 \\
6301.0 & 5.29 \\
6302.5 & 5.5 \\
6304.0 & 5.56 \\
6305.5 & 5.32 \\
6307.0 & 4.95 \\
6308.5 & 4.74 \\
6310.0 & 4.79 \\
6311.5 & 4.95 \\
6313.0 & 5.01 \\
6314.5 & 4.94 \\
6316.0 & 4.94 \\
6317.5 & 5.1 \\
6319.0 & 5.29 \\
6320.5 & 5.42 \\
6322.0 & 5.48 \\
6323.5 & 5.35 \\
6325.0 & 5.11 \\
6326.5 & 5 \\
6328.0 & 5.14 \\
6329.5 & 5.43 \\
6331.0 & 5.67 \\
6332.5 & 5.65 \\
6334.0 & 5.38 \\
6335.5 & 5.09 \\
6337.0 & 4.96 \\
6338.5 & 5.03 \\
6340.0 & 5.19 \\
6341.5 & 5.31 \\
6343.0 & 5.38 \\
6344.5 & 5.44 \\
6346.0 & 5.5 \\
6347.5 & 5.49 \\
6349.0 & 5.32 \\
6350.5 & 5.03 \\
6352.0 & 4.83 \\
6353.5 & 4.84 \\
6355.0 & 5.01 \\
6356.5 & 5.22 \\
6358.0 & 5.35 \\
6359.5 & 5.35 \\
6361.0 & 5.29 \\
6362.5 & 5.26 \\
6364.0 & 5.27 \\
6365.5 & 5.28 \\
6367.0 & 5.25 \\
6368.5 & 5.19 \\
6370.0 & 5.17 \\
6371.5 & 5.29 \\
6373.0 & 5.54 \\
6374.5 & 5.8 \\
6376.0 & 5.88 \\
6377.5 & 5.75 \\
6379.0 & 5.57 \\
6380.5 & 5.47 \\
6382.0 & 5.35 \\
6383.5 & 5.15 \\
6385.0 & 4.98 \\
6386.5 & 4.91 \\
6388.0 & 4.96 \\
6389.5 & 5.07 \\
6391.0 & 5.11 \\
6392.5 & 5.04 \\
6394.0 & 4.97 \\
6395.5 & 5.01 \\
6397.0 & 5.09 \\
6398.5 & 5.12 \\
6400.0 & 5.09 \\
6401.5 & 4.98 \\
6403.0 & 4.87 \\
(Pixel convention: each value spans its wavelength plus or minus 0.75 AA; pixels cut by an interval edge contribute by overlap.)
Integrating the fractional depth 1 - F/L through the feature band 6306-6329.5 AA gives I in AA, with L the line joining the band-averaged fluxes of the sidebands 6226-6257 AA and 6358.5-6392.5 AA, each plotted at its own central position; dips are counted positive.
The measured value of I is 0.5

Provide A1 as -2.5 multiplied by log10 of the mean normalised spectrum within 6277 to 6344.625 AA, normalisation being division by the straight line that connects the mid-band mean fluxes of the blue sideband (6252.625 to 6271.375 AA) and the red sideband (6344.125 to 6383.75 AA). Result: 0.02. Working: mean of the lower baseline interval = 5.24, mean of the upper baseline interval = 5.33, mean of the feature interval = 5.17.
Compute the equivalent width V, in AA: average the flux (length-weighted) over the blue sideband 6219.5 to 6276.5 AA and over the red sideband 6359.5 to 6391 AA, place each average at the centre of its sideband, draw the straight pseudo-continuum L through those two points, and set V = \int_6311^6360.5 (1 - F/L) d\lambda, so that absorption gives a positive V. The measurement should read 0.5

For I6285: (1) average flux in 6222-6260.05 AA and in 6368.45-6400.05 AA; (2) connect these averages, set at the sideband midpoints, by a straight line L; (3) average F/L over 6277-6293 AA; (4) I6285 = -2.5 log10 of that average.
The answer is 0.03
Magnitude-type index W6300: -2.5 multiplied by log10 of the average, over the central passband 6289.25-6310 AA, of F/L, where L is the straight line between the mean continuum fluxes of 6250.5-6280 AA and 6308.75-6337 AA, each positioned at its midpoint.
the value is -0.01 mag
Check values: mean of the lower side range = 5.17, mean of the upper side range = 5.19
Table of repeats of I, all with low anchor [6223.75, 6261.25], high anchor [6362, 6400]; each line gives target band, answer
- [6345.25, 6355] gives 0.1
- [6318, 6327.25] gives -0.2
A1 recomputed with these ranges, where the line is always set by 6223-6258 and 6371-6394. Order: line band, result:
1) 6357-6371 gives 0.00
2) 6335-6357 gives 0.02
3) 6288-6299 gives -0.01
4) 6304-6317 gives 0.04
